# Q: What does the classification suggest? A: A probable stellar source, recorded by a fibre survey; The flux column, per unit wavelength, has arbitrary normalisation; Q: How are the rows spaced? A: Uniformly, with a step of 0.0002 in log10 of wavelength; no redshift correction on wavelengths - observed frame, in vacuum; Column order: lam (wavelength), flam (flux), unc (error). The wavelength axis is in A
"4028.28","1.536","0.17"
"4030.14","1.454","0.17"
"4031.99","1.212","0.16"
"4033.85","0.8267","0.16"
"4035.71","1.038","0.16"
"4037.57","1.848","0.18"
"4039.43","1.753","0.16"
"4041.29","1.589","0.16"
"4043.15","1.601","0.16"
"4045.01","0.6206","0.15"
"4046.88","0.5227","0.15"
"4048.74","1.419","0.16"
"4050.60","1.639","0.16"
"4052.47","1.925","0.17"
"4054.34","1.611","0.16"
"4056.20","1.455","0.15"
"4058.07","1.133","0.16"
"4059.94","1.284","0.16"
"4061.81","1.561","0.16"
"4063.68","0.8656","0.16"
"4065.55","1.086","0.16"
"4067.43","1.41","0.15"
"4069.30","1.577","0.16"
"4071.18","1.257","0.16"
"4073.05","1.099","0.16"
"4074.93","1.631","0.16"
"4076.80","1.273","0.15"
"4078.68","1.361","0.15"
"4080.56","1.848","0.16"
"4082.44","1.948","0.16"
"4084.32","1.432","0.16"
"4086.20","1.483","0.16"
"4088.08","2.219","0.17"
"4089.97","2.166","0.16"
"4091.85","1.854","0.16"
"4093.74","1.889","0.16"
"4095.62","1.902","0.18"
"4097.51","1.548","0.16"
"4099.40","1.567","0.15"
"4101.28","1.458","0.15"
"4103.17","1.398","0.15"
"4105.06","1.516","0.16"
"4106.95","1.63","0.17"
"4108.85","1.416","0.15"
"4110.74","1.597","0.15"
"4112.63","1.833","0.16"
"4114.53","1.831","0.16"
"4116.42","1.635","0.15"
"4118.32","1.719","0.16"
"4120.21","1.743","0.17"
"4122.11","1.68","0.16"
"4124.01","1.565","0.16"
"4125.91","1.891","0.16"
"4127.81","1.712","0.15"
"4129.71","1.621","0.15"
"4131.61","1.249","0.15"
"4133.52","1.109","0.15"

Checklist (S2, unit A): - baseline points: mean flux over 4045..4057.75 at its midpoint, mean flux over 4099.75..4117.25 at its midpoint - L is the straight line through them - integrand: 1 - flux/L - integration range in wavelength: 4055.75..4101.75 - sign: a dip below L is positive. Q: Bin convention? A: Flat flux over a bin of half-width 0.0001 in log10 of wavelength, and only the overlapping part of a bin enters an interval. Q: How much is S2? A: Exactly -1.9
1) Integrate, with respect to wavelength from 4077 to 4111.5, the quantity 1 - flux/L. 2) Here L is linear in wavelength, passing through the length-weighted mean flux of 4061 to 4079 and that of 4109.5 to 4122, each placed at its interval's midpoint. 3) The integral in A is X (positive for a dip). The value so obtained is -3.5 A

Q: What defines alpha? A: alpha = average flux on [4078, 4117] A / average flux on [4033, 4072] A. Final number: 1.27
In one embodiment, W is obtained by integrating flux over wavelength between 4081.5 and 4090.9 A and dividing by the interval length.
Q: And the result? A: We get 1.85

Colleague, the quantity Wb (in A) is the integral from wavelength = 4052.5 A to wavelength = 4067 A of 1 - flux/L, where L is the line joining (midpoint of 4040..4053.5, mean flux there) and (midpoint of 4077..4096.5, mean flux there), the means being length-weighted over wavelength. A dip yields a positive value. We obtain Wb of 1.48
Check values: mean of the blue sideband 1.34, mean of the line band 1.33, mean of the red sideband 1.79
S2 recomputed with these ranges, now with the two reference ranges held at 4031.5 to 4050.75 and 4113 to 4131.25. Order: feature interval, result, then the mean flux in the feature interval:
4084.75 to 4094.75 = -2.42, 1.9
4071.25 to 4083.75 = -0.36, 1.51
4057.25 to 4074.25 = 1.69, 1.26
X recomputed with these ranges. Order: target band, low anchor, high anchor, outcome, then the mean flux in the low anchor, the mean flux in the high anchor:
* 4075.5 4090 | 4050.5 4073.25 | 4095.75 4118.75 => -1.98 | 1.38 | 1.6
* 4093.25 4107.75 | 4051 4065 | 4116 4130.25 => -0.08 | 1.4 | 1.7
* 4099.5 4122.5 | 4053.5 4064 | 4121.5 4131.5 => -0.46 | 1.34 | 1.66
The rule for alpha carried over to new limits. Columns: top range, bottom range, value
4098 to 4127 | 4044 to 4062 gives 1.25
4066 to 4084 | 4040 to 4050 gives 1.24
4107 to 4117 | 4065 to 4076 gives 1.23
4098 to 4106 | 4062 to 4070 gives 1.19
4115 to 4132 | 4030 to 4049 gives 1.33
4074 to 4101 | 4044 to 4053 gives 1.43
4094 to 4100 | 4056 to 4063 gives 1.28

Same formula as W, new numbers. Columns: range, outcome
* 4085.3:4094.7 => 1.92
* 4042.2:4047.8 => 0.917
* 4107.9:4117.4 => 1.66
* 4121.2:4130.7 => 1.69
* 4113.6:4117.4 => 1.73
